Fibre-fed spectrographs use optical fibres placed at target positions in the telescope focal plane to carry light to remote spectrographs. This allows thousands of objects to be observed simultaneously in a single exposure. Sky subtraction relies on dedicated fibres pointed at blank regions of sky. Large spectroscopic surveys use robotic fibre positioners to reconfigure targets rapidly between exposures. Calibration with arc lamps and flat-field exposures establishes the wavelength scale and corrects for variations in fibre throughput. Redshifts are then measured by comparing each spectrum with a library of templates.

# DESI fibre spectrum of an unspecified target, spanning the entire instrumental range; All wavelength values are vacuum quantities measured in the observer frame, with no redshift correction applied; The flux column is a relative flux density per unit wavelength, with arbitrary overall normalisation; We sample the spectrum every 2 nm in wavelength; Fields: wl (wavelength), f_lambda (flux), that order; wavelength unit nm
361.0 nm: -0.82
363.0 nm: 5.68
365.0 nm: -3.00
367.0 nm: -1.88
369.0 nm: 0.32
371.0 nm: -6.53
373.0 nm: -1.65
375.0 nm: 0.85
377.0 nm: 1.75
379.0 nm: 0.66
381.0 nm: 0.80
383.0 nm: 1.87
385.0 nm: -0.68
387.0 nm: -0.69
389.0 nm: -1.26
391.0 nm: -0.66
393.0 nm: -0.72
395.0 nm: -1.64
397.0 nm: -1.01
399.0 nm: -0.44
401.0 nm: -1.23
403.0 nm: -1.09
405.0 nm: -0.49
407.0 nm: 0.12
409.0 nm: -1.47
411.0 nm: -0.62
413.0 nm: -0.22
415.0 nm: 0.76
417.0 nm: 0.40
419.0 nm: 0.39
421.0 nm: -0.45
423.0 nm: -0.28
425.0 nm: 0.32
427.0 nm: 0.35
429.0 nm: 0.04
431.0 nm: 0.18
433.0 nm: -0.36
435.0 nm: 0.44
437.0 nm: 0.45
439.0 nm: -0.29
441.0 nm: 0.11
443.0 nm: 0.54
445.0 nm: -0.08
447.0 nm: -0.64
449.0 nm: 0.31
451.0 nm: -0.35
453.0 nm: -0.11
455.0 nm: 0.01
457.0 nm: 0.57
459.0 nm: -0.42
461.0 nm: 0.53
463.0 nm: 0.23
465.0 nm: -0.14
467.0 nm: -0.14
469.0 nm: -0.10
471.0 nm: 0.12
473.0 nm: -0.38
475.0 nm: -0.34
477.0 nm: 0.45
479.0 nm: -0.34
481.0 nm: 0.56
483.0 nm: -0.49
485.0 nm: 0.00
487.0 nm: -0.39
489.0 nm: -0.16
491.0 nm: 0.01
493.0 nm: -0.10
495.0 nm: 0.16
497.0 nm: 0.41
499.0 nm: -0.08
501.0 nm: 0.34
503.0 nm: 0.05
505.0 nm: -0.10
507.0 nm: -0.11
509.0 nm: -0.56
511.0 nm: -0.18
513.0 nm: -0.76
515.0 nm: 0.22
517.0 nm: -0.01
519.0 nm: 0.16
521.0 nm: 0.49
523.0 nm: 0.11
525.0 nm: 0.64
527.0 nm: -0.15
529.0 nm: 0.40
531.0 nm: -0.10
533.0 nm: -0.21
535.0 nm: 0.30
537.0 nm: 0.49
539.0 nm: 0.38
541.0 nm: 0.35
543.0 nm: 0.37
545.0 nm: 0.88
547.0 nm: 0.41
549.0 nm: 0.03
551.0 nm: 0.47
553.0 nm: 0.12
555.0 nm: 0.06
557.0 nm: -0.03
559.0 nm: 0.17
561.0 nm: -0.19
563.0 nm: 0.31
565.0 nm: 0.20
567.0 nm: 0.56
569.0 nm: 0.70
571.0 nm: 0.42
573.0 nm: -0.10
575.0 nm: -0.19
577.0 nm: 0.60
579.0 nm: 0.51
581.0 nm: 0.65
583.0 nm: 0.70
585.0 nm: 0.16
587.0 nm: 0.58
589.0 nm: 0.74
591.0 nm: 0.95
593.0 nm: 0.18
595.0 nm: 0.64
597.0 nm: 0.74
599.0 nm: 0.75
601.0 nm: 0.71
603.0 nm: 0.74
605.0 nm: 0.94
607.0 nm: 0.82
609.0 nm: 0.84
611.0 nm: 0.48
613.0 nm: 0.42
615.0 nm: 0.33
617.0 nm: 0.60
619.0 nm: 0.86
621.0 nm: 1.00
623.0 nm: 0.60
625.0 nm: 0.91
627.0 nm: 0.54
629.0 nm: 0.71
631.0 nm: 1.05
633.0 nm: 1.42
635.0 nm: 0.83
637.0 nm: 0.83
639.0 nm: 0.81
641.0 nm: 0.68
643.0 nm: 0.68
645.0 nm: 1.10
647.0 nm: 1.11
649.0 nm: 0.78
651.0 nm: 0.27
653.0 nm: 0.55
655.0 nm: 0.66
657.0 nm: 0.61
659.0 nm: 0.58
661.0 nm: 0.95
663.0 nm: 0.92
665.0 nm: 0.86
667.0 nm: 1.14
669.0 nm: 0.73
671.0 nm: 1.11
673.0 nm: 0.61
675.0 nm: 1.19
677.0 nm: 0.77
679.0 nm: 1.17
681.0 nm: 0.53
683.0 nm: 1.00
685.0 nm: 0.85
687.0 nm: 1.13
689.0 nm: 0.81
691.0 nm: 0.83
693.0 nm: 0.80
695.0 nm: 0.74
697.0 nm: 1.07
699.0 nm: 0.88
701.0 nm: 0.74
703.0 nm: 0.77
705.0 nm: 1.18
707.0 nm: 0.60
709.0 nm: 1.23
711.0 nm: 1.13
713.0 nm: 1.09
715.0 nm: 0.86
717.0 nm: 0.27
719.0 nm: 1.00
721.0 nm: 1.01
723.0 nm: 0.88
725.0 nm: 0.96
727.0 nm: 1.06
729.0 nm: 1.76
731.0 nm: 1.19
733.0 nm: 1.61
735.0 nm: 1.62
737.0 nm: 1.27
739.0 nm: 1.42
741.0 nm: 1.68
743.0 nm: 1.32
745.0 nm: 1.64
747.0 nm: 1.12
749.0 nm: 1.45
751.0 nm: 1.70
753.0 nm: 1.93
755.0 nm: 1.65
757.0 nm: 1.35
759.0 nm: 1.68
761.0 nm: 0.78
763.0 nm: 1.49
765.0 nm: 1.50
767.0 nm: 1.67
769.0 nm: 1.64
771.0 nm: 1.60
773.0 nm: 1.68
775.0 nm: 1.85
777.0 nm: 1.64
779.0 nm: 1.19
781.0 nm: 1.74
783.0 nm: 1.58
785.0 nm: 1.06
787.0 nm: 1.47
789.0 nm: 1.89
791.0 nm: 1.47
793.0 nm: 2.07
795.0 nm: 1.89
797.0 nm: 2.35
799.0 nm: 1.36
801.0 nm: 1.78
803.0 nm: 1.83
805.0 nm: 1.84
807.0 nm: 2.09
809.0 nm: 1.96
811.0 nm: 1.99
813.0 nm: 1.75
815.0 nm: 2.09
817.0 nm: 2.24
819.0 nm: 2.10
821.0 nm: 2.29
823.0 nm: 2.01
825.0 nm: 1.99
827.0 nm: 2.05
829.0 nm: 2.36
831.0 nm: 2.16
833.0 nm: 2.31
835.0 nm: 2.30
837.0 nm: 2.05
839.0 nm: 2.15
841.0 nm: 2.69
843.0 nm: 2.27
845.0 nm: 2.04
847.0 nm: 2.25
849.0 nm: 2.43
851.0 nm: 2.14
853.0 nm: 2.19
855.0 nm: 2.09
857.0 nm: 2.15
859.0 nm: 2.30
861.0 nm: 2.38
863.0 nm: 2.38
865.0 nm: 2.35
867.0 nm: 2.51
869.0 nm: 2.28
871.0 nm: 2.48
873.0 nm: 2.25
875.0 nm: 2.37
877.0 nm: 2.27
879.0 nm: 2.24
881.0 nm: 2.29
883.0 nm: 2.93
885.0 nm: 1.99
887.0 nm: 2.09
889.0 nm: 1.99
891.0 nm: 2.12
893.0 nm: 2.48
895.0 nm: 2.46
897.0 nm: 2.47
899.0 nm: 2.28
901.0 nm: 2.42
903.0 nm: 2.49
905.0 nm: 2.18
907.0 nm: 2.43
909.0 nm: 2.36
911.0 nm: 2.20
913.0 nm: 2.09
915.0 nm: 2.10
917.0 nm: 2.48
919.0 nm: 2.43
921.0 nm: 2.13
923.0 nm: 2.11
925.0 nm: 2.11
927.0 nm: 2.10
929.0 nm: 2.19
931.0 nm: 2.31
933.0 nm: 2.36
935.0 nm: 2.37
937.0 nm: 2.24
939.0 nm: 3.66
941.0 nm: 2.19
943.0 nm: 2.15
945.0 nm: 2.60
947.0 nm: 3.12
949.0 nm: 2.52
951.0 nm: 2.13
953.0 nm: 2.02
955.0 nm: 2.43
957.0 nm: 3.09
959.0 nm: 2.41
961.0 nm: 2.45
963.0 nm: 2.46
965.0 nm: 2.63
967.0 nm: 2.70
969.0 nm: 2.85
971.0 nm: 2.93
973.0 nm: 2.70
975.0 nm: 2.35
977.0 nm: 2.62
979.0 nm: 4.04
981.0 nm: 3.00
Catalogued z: 0.82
